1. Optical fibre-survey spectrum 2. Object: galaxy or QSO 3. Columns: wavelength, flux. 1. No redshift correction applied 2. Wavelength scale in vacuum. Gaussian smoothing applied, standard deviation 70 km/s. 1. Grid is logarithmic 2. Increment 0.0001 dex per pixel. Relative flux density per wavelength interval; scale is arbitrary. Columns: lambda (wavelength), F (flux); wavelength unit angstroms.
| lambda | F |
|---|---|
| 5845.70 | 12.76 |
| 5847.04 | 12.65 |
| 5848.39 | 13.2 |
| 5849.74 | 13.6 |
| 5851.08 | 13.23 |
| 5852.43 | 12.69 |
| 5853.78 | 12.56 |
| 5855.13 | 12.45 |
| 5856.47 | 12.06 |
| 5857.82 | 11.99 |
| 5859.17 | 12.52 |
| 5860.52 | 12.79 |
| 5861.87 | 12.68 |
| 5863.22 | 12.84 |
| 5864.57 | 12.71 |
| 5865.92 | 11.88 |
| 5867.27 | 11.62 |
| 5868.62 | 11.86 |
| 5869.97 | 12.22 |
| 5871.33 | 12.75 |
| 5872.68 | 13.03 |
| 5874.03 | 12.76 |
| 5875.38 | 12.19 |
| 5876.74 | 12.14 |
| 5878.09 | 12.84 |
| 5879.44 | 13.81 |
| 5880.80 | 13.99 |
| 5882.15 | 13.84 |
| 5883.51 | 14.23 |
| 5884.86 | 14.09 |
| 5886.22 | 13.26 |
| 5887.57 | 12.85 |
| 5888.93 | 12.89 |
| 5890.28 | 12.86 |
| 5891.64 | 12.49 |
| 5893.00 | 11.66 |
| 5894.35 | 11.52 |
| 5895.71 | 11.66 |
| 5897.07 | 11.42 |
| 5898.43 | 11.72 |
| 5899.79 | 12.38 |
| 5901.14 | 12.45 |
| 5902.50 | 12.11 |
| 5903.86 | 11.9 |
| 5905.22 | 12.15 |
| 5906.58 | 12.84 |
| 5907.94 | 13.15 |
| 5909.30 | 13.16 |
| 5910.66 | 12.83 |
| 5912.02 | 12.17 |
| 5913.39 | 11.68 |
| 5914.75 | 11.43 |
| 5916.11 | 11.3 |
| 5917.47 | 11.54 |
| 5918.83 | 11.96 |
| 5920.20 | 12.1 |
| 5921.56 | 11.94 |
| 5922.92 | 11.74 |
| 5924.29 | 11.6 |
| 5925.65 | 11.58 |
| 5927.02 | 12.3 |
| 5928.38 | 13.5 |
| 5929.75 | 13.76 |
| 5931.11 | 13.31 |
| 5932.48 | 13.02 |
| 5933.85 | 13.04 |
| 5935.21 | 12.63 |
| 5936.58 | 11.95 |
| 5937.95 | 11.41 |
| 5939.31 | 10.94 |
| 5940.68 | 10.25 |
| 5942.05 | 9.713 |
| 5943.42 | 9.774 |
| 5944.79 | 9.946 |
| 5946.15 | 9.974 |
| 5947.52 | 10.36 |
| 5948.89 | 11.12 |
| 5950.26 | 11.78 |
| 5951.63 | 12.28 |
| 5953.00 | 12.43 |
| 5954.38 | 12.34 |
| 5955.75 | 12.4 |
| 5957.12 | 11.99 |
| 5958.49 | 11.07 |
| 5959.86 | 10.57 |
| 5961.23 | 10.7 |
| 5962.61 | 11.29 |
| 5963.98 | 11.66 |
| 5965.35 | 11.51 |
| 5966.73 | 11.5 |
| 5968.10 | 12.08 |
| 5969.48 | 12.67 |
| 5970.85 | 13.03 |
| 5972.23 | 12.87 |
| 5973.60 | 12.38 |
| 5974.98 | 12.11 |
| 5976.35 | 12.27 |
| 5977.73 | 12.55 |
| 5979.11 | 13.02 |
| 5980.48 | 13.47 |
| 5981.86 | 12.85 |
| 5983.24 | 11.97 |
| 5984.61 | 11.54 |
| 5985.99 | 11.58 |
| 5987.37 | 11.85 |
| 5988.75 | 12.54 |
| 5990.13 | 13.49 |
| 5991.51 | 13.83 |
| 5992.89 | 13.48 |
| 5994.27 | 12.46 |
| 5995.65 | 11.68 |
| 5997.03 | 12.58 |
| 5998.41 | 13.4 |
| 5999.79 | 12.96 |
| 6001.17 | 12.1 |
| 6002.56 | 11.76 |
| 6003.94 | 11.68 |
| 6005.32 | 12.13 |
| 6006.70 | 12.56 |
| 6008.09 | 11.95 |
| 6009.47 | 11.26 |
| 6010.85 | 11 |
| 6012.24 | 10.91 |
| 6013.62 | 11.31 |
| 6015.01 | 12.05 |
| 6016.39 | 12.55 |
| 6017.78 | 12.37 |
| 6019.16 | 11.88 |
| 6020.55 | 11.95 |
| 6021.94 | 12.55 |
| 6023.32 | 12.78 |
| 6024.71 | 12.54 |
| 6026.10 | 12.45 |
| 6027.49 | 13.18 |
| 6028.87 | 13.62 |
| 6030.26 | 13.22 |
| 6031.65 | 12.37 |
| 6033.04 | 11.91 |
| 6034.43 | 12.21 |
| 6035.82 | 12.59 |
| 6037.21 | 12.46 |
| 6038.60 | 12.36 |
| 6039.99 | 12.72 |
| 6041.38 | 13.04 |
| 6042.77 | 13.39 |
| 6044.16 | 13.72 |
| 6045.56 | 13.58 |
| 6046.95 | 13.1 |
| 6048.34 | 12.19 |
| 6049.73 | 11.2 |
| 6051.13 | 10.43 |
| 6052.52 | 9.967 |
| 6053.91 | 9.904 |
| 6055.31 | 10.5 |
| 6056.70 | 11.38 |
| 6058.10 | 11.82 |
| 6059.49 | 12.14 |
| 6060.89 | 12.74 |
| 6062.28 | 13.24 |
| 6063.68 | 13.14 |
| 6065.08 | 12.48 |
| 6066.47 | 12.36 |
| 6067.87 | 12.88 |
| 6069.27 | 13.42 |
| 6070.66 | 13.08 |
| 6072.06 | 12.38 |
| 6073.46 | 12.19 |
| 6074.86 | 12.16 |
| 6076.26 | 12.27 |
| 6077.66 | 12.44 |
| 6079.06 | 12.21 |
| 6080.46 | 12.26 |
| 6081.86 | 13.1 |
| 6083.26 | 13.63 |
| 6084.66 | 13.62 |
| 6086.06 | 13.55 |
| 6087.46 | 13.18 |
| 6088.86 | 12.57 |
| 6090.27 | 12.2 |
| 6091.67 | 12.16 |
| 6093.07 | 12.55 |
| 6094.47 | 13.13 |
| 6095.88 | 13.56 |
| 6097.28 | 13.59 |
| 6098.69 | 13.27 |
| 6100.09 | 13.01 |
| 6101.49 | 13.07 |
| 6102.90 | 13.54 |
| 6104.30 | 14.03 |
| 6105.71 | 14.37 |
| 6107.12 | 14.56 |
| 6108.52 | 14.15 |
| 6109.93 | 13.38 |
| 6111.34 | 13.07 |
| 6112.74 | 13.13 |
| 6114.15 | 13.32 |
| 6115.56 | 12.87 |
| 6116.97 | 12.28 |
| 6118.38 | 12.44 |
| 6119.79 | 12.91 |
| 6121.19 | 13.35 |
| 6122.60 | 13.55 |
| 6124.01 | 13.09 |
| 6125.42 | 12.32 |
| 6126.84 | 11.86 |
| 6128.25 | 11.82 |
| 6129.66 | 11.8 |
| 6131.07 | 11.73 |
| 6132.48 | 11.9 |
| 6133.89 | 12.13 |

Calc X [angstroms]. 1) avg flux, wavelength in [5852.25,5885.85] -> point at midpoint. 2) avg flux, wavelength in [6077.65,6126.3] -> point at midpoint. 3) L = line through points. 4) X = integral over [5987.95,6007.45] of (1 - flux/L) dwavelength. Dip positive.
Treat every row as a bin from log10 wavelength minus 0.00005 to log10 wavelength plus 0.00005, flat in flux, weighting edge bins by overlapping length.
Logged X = 0.5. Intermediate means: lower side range 12.7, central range 12.6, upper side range 13.1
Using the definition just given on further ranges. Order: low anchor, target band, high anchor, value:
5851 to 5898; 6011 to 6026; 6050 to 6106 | 0.6 angstroms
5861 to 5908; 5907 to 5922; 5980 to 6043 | 0.5 angstroms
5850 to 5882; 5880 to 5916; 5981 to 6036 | 0.0 angstroms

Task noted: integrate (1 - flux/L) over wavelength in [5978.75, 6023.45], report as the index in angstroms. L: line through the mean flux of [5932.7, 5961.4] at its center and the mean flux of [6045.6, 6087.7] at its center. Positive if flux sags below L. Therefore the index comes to -2.0 angstroms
